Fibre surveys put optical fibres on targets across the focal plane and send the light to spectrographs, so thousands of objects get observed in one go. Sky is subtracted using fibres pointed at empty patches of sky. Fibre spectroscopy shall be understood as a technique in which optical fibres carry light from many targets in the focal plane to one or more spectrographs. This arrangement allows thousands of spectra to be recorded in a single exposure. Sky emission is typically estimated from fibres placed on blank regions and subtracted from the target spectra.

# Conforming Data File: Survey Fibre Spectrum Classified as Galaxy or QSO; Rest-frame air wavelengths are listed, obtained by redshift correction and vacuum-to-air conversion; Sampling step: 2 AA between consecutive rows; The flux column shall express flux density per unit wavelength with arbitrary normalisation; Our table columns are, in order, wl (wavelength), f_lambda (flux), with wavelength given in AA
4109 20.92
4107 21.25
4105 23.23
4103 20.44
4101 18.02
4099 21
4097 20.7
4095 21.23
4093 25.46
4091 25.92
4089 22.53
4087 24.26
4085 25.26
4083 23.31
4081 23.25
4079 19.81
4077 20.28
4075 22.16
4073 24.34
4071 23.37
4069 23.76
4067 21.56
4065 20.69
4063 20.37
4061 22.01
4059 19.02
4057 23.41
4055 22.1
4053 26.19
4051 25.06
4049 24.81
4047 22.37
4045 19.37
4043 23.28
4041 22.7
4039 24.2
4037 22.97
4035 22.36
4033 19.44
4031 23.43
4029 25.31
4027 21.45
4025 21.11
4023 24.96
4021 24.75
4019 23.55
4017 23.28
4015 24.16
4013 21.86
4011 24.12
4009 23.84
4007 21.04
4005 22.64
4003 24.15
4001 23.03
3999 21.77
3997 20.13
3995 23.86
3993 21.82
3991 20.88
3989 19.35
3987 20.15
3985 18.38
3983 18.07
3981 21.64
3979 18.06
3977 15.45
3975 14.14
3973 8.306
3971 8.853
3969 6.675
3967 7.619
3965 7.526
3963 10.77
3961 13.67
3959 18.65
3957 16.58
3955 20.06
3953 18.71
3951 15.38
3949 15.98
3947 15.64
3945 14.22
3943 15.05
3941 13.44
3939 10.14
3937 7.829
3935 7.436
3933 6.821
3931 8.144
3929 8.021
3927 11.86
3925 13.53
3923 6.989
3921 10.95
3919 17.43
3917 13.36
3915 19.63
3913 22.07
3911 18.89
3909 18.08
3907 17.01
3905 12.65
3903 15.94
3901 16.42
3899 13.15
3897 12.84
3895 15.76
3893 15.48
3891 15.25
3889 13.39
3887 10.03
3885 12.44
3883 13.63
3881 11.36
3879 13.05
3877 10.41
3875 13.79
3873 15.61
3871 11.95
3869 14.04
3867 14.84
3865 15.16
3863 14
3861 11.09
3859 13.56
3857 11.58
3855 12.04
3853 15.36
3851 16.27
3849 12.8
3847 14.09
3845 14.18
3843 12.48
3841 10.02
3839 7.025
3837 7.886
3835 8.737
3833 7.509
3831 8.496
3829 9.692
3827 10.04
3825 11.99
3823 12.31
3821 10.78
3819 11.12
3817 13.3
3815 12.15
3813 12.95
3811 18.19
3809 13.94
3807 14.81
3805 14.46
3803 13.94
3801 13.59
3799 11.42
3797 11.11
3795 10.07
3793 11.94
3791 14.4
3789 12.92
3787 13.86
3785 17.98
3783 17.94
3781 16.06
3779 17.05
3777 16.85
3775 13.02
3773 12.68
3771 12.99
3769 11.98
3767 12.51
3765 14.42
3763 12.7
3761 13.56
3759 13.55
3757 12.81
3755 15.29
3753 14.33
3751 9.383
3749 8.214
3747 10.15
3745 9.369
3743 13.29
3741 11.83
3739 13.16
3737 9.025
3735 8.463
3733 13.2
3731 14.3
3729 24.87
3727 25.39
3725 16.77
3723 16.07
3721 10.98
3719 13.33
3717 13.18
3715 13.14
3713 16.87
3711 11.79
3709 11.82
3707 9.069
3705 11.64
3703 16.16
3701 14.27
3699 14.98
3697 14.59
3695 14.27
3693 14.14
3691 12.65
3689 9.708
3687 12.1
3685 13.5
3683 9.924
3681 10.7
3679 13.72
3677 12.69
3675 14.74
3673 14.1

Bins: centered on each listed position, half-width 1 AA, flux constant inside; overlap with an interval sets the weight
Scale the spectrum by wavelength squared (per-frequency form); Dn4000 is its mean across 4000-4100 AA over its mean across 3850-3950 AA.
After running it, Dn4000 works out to 1.83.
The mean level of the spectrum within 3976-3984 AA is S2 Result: 18.3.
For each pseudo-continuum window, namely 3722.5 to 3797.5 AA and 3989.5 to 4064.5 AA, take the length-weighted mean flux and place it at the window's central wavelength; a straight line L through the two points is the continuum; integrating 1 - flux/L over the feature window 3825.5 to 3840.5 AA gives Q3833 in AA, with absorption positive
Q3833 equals 6.99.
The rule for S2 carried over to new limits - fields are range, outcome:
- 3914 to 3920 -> 16.8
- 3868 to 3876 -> 13.8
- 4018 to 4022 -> 24.1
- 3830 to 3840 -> 7.93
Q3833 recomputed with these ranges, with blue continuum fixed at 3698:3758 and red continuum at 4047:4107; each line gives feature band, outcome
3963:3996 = 7.5 AA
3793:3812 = 2.4 AA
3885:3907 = 4.5 AA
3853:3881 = 6.4 AA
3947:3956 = 0.9 AA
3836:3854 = 4.7 AA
